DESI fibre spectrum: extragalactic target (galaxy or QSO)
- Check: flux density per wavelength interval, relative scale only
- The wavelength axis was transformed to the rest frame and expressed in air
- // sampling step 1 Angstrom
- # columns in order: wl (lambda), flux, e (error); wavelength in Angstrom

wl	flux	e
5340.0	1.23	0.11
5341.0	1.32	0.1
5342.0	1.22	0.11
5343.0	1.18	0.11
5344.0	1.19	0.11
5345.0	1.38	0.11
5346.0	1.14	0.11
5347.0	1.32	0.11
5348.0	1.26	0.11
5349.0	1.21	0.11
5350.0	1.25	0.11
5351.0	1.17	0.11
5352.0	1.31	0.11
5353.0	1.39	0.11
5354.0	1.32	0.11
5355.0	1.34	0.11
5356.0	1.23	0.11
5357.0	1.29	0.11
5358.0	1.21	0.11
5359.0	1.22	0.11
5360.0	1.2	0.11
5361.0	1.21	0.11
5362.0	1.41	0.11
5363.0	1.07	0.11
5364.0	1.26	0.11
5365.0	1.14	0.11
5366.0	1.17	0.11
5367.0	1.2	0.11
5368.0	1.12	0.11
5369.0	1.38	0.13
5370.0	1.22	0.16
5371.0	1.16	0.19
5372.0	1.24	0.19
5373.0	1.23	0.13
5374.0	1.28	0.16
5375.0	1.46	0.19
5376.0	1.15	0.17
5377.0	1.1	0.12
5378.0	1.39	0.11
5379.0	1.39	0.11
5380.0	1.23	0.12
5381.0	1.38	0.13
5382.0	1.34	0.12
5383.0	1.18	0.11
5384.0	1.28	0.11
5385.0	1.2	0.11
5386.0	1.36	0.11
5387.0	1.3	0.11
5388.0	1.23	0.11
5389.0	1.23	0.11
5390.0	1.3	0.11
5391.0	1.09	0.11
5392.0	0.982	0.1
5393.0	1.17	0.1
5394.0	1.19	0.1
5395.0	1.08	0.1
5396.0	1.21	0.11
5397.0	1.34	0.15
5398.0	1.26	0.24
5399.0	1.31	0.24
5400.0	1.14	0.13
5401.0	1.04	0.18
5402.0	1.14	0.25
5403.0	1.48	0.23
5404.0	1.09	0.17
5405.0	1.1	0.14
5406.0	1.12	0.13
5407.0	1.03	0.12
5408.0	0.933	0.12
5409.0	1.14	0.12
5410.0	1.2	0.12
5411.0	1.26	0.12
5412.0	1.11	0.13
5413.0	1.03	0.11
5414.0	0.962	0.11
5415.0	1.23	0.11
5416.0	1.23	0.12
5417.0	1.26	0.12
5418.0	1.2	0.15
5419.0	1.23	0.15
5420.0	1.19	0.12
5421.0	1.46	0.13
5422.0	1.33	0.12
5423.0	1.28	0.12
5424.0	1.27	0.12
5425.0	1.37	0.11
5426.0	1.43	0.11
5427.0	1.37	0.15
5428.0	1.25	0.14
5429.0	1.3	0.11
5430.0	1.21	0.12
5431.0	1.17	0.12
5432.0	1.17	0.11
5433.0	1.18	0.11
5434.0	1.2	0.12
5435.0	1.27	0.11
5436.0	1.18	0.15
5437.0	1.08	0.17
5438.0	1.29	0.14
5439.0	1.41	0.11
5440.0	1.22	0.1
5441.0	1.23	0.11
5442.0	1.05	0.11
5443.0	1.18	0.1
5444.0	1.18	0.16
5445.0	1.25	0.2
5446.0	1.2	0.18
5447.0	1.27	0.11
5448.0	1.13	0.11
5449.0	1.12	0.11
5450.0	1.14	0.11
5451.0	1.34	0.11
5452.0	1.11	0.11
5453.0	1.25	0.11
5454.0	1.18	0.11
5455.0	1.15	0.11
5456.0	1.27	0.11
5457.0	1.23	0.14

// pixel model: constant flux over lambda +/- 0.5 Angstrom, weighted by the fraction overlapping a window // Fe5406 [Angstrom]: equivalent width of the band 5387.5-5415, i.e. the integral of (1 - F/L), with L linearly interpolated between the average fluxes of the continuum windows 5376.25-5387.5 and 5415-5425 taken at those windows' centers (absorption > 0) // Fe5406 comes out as 2.7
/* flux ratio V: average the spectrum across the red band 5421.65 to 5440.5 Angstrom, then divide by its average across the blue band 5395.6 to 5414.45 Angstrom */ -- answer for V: 1.09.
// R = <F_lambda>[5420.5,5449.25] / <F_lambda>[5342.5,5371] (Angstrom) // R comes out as 1.00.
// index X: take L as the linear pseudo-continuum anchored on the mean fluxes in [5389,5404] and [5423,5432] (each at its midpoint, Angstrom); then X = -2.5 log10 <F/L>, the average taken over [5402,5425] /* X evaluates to 0.05 mag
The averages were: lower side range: 1.19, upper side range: 1.29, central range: 1.19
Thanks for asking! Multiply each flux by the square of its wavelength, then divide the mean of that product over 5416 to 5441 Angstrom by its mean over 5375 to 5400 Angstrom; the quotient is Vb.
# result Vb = 1.03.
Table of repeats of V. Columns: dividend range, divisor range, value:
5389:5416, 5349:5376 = 0.93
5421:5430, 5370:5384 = 1.04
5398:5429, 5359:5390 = 0.97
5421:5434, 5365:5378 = 1.04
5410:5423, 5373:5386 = 0.94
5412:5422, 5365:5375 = 0.98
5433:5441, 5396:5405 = 1.01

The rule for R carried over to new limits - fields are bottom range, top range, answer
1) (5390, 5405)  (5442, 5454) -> 1.01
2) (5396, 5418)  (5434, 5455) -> 1.03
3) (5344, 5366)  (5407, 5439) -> 0.97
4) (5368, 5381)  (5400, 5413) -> 0.89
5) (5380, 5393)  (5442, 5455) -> 0.96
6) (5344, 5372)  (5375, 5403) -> 0.99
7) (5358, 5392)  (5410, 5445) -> 0.99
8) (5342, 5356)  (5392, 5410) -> 0.92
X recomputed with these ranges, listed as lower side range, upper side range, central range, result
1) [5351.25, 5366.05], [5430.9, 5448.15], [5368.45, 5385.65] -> -0.03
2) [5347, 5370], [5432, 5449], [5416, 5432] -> -0.06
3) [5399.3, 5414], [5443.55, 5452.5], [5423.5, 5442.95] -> -0.07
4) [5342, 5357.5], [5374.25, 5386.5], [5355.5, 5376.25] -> 0.04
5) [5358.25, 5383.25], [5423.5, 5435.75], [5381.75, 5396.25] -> 0.04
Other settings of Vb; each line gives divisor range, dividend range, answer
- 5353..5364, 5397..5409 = 0.94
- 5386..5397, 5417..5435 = 1.08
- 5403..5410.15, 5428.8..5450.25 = 1.10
